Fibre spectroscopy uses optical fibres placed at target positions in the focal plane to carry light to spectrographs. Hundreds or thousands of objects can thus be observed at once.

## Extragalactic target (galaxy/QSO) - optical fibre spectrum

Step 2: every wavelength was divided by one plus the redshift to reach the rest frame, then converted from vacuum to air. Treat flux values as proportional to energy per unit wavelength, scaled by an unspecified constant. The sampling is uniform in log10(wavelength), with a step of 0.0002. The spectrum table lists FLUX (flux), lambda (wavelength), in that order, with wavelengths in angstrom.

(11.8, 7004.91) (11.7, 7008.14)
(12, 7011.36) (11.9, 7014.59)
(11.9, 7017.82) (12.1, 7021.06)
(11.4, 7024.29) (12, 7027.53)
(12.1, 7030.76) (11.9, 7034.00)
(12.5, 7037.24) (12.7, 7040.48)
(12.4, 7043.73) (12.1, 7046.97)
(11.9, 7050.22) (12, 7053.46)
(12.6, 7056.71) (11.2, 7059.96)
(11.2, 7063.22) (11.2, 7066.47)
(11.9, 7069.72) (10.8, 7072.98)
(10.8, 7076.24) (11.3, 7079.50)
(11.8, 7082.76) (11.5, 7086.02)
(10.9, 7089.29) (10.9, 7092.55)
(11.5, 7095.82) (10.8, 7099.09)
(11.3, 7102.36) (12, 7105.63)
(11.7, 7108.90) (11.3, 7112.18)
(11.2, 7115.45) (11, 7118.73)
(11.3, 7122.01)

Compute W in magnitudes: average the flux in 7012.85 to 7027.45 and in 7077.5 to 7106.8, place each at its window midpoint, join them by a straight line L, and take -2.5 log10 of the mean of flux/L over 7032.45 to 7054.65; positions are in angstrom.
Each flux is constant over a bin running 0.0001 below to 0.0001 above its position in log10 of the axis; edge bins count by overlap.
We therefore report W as -0.05 mag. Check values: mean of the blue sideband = 11.8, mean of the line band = 12.2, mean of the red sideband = 11.3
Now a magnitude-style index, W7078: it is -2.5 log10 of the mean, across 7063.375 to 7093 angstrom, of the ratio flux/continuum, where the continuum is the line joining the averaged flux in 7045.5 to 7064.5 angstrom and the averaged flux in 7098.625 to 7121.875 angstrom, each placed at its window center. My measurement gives 0.04 mag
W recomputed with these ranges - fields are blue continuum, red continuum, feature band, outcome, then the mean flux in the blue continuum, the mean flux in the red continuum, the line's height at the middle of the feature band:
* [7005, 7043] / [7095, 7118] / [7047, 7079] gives 0.02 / 12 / 11.4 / 11.7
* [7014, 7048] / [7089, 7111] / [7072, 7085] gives 0.03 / 12.1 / 11.3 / 11.6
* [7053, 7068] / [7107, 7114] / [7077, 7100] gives 0.03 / 11.6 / 11.5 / 11.6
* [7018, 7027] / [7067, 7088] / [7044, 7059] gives -0.05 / 11.8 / 11.3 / 11.6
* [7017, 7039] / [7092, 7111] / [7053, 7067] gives 0.01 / 12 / 11.4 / 11.7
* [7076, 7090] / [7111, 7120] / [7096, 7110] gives -0.02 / 11.3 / 11.2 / 11.2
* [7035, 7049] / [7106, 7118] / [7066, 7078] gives 0.08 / 12.4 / 11.4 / 12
